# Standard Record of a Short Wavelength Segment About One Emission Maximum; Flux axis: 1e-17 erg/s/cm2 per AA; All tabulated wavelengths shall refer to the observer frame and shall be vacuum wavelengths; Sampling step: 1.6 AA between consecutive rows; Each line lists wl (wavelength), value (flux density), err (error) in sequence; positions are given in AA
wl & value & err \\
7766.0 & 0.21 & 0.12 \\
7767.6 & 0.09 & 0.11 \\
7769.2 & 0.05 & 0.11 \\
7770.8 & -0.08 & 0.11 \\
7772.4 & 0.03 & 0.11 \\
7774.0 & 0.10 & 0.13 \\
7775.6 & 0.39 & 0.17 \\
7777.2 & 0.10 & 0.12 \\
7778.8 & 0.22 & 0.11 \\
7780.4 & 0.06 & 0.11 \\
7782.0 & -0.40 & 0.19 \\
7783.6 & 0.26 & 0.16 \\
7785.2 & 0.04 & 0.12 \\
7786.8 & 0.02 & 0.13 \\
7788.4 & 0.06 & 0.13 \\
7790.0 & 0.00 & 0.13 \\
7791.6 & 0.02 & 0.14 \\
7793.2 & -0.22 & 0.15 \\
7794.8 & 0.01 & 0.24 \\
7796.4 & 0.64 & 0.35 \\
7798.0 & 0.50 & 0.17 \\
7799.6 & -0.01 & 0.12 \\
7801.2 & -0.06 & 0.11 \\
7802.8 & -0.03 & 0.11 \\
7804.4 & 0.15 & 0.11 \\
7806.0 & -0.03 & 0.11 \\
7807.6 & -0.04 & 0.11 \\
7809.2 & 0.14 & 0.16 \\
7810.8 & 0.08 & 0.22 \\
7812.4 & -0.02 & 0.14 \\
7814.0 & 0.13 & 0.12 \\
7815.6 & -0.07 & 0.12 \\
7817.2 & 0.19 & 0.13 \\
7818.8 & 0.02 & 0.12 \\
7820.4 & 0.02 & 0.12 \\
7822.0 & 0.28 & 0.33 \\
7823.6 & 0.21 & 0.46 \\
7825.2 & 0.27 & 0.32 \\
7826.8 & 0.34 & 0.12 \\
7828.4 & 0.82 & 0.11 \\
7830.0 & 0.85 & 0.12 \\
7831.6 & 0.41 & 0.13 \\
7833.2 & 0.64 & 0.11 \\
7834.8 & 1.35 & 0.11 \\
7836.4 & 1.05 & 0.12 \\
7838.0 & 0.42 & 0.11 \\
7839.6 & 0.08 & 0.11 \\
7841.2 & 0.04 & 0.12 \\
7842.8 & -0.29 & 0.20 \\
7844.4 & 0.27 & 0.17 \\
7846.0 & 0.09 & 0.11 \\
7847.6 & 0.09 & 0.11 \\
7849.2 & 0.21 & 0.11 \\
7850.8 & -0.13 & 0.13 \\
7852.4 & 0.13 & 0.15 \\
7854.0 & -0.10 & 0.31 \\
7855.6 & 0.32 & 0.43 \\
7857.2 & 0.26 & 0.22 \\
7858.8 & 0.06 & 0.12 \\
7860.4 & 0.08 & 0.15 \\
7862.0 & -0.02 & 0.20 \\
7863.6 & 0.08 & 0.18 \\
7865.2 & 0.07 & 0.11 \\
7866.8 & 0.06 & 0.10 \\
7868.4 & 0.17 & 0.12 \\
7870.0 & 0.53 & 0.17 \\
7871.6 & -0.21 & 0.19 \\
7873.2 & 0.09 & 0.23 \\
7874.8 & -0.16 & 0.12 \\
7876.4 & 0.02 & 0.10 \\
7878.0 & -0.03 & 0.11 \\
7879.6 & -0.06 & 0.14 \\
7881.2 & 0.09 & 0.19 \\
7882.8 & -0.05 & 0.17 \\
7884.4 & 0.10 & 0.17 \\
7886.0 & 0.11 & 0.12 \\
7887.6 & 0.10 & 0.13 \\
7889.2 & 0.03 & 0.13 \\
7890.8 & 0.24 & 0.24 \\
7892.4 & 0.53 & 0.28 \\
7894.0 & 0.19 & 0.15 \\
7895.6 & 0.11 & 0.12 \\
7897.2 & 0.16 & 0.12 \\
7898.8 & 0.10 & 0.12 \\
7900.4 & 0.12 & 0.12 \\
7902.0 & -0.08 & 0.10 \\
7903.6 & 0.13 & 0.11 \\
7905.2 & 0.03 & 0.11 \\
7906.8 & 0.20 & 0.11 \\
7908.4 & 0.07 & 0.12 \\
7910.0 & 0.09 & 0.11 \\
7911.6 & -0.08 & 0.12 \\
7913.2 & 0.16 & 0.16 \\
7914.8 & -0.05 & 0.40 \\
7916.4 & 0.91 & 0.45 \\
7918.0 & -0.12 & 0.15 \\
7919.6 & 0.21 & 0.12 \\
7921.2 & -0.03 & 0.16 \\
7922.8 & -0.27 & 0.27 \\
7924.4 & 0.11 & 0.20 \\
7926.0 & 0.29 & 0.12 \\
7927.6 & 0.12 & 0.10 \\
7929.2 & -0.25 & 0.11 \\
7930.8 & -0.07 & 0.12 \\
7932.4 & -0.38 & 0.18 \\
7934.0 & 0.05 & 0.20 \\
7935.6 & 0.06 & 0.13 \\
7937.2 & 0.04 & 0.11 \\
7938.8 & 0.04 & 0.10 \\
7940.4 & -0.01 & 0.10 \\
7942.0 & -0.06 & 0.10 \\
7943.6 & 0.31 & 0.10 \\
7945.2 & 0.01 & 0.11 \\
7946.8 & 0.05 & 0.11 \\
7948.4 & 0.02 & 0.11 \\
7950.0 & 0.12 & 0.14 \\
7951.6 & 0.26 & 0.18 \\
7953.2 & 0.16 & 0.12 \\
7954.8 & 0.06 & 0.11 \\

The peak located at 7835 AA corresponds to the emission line [O II]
